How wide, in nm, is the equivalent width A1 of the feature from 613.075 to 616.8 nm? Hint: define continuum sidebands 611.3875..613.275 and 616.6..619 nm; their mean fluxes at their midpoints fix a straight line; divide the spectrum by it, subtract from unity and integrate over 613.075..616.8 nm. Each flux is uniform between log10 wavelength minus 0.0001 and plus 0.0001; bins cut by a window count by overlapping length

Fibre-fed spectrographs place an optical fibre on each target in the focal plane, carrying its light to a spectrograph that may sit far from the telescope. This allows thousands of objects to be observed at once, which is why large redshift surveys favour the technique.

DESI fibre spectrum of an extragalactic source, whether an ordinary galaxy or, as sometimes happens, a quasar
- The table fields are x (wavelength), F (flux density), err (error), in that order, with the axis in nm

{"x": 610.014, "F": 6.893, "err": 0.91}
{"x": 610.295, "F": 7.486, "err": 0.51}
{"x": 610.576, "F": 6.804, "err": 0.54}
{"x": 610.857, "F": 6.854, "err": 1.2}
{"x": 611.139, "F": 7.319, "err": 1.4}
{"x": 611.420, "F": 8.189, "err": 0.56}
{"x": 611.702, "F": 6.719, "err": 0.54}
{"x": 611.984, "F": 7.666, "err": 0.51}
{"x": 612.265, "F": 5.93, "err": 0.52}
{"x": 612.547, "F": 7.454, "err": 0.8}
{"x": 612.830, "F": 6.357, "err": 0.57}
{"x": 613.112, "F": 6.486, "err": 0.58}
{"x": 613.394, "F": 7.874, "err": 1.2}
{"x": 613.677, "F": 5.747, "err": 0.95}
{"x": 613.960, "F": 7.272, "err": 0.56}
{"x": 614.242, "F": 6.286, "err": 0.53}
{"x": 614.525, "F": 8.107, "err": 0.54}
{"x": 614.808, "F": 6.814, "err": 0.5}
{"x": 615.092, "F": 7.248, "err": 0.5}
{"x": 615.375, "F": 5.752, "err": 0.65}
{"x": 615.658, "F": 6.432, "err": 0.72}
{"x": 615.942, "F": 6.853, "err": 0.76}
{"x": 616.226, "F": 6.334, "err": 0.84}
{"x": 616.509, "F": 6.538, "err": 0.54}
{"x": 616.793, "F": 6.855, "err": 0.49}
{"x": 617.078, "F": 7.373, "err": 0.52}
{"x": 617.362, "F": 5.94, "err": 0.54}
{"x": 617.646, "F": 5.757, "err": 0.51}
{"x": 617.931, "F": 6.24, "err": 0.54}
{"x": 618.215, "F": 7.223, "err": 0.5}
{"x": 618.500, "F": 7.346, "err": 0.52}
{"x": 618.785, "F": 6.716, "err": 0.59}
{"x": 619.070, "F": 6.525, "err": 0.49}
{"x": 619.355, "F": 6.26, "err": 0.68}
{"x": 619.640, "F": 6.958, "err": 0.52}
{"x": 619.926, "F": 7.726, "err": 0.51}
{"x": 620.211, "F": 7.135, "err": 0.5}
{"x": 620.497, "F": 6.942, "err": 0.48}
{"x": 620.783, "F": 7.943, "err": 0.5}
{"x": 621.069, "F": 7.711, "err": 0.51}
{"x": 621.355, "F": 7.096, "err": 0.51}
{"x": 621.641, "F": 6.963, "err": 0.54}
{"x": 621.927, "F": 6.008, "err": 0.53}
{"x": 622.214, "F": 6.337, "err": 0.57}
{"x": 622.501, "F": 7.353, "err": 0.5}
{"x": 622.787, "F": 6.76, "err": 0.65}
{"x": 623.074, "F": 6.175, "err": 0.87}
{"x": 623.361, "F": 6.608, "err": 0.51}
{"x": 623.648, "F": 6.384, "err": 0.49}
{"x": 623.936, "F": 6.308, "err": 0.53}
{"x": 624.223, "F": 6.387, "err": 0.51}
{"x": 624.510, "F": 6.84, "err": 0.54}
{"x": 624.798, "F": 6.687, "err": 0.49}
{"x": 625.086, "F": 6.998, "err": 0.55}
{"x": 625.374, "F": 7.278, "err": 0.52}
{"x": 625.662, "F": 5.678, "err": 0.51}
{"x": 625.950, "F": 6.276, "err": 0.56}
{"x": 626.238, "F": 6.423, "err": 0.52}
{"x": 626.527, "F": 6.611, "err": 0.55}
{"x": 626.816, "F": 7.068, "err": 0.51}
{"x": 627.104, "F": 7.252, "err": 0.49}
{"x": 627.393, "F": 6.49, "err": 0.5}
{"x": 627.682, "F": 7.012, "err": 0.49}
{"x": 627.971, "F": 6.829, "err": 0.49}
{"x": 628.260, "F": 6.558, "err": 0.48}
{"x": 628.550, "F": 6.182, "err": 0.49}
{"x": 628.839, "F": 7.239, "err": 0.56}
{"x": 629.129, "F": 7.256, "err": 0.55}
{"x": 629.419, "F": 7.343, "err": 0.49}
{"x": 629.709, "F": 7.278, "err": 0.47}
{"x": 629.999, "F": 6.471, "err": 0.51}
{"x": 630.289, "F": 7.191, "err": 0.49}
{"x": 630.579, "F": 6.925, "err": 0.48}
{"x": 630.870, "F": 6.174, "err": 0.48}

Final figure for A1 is 0.02 nm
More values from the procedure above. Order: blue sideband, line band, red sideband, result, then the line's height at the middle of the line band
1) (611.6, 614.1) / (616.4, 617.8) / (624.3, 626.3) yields 0.05 nm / 6.75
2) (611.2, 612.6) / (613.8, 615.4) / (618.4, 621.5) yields 0.04 nm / 7.16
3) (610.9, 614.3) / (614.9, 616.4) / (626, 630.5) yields 0.09 nm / 6.94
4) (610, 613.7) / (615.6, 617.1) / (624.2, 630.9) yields 0.06 nm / 6.96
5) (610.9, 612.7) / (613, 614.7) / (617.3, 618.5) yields -0.01 nm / 6.93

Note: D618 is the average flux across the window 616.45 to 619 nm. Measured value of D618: 6.66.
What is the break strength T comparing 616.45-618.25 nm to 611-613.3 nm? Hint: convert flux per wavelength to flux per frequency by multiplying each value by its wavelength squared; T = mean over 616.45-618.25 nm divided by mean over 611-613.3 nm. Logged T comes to 0.94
